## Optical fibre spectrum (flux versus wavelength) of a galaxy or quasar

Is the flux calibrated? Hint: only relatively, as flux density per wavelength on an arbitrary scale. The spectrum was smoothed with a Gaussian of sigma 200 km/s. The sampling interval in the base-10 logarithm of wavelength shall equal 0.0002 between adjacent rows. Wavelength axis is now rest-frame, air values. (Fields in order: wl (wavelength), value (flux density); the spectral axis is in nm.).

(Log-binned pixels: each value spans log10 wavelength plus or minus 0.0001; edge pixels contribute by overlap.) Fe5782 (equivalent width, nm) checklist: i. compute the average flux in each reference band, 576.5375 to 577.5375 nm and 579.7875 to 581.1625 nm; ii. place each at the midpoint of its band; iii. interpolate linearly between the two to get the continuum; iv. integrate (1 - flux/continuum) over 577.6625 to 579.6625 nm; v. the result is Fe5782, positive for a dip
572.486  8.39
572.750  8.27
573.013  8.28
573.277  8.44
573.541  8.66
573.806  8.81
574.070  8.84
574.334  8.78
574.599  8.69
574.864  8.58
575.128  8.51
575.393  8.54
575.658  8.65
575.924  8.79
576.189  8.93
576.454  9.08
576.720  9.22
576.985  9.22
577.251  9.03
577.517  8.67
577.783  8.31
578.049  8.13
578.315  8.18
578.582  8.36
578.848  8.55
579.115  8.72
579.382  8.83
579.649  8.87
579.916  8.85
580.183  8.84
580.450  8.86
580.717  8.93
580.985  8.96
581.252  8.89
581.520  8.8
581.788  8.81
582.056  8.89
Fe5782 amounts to 0.11 nm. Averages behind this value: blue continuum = 9.08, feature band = 8.47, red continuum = 8.89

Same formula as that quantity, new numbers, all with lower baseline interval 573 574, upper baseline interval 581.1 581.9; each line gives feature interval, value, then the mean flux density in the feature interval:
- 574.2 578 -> -0.04 nm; 8.77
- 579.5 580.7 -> -0.01 nm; 8.87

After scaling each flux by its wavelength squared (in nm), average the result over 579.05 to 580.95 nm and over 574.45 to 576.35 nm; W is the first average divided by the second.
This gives 1.0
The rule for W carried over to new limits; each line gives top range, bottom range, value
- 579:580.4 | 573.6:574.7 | 1.03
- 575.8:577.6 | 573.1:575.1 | 1.05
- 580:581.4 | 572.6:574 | 1.07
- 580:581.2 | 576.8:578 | 1.02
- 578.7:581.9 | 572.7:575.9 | 1.05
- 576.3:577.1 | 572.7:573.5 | 1.11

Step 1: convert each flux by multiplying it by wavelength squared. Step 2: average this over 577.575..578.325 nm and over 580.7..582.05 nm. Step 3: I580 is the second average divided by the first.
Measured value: 1.1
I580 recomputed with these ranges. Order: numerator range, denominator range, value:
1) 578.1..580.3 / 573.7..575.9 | 1.01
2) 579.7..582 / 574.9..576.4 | 1.04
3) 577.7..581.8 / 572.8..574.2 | 1.03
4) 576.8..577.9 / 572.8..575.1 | 1.04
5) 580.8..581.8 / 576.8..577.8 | 1.01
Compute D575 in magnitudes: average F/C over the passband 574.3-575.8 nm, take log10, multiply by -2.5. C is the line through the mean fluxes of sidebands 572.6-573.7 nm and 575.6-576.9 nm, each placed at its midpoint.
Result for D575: 0.017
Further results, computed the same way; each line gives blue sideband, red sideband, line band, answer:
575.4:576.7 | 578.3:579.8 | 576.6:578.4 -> 0.01 mag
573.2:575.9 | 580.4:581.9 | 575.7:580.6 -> 0.00 mag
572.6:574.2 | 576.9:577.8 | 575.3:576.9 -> -0.02 mag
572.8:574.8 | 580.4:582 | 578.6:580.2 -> 0.01 mag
